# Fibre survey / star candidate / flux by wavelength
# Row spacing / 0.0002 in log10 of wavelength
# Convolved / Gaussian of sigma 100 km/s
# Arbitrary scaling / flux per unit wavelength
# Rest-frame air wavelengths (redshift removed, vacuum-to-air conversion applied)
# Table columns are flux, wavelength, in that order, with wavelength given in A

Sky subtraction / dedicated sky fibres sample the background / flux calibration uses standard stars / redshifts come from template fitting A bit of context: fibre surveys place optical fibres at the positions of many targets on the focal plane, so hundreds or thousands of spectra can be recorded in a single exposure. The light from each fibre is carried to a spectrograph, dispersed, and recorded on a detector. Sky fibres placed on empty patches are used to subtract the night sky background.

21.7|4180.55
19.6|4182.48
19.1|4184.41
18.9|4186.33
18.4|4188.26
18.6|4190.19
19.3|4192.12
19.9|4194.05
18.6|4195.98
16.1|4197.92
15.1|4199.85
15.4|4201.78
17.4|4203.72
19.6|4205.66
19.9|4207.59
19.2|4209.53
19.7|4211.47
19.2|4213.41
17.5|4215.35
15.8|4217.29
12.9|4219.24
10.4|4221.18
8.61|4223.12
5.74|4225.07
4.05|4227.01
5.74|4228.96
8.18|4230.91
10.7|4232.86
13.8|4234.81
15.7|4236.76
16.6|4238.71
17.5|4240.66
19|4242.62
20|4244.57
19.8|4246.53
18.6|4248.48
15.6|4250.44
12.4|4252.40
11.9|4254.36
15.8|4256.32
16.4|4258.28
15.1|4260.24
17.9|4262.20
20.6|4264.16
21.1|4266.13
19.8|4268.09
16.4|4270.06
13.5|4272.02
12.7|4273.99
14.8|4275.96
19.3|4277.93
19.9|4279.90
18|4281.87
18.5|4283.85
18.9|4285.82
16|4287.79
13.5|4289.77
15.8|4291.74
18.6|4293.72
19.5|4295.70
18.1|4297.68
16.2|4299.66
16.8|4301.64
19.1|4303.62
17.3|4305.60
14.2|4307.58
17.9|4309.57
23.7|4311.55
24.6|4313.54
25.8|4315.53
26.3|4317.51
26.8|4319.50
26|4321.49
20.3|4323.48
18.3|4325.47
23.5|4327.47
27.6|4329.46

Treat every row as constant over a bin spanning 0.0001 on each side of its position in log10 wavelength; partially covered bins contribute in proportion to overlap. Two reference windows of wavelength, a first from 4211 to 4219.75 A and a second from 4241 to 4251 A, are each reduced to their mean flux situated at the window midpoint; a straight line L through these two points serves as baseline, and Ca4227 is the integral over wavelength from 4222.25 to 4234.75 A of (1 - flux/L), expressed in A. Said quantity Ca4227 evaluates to 7.1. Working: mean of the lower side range 17.1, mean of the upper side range 18.6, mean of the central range 7.64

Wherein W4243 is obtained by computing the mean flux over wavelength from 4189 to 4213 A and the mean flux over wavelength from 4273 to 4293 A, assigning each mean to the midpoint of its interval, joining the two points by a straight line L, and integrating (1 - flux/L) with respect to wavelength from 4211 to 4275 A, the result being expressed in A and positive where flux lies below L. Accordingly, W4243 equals 9.8 A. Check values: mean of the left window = 18.3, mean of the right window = 16.8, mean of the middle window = 14.8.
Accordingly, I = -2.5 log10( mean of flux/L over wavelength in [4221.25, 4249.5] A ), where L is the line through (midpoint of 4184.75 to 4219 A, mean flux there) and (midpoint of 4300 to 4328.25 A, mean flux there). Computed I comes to 0.413 mag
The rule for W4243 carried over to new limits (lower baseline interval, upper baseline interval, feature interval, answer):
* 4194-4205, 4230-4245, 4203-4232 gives 4.7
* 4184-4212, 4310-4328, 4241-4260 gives 3.7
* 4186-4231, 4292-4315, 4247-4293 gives 2.2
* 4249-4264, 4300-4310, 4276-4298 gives -1.7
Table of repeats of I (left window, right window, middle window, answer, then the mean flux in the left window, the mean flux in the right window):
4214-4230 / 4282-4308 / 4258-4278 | -0.16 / 10.3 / 17.2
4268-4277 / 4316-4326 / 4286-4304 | 0.12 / 15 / 23.9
